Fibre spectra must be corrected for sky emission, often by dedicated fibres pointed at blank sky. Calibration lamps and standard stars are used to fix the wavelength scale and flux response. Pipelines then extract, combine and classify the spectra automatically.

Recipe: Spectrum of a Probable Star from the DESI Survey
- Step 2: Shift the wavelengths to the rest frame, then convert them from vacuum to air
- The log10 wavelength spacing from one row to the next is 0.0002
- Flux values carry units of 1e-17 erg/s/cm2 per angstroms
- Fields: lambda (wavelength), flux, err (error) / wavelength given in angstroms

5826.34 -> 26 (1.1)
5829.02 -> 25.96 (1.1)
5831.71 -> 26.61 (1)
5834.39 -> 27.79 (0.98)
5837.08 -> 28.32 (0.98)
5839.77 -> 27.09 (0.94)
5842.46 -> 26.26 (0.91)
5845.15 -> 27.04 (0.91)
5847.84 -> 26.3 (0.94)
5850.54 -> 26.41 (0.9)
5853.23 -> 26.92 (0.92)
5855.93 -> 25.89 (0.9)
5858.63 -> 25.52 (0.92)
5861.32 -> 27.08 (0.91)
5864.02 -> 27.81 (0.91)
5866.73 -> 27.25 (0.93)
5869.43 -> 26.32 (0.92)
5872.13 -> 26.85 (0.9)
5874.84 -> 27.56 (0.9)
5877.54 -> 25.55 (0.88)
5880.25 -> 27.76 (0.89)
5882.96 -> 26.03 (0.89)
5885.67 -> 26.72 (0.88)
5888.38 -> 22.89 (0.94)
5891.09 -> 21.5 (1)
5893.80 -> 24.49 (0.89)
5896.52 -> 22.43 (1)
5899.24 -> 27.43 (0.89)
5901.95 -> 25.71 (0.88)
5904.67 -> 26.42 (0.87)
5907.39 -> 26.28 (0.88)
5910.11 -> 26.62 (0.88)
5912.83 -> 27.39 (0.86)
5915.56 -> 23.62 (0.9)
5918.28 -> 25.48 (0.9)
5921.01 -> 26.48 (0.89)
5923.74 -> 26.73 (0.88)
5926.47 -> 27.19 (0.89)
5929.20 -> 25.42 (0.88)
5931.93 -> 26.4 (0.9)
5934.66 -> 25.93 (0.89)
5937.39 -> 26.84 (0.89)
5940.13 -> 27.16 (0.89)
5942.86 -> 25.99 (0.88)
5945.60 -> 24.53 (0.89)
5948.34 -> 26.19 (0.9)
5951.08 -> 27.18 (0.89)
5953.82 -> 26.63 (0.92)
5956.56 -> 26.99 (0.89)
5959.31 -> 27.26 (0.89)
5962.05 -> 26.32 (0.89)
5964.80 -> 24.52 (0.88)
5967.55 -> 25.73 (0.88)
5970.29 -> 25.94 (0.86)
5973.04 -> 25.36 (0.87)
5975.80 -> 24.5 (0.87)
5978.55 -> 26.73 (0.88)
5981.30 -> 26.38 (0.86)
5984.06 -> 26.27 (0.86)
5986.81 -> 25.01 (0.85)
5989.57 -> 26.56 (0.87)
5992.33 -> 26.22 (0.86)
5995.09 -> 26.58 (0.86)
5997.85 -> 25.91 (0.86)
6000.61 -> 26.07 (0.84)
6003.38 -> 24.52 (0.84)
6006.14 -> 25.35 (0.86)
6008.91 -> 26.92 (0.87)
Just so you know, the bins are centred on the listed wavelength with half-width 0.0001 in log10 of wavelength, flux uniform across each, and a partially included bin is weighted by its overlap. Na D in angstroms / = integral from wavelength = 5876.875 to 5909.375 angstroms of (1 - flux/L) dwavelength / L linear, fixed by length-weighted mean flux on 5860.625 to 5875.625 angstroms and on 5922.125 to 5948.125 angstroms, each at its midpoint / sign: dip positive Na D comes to 1.82 angstroms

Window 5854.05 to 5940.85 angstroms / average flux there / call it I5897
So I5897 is 26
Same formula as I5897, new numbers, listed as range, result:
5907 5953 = 26.2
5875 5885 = 26.6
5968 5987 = 25.8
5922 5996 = 26.2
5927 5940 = 26.3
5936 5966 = 26.3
